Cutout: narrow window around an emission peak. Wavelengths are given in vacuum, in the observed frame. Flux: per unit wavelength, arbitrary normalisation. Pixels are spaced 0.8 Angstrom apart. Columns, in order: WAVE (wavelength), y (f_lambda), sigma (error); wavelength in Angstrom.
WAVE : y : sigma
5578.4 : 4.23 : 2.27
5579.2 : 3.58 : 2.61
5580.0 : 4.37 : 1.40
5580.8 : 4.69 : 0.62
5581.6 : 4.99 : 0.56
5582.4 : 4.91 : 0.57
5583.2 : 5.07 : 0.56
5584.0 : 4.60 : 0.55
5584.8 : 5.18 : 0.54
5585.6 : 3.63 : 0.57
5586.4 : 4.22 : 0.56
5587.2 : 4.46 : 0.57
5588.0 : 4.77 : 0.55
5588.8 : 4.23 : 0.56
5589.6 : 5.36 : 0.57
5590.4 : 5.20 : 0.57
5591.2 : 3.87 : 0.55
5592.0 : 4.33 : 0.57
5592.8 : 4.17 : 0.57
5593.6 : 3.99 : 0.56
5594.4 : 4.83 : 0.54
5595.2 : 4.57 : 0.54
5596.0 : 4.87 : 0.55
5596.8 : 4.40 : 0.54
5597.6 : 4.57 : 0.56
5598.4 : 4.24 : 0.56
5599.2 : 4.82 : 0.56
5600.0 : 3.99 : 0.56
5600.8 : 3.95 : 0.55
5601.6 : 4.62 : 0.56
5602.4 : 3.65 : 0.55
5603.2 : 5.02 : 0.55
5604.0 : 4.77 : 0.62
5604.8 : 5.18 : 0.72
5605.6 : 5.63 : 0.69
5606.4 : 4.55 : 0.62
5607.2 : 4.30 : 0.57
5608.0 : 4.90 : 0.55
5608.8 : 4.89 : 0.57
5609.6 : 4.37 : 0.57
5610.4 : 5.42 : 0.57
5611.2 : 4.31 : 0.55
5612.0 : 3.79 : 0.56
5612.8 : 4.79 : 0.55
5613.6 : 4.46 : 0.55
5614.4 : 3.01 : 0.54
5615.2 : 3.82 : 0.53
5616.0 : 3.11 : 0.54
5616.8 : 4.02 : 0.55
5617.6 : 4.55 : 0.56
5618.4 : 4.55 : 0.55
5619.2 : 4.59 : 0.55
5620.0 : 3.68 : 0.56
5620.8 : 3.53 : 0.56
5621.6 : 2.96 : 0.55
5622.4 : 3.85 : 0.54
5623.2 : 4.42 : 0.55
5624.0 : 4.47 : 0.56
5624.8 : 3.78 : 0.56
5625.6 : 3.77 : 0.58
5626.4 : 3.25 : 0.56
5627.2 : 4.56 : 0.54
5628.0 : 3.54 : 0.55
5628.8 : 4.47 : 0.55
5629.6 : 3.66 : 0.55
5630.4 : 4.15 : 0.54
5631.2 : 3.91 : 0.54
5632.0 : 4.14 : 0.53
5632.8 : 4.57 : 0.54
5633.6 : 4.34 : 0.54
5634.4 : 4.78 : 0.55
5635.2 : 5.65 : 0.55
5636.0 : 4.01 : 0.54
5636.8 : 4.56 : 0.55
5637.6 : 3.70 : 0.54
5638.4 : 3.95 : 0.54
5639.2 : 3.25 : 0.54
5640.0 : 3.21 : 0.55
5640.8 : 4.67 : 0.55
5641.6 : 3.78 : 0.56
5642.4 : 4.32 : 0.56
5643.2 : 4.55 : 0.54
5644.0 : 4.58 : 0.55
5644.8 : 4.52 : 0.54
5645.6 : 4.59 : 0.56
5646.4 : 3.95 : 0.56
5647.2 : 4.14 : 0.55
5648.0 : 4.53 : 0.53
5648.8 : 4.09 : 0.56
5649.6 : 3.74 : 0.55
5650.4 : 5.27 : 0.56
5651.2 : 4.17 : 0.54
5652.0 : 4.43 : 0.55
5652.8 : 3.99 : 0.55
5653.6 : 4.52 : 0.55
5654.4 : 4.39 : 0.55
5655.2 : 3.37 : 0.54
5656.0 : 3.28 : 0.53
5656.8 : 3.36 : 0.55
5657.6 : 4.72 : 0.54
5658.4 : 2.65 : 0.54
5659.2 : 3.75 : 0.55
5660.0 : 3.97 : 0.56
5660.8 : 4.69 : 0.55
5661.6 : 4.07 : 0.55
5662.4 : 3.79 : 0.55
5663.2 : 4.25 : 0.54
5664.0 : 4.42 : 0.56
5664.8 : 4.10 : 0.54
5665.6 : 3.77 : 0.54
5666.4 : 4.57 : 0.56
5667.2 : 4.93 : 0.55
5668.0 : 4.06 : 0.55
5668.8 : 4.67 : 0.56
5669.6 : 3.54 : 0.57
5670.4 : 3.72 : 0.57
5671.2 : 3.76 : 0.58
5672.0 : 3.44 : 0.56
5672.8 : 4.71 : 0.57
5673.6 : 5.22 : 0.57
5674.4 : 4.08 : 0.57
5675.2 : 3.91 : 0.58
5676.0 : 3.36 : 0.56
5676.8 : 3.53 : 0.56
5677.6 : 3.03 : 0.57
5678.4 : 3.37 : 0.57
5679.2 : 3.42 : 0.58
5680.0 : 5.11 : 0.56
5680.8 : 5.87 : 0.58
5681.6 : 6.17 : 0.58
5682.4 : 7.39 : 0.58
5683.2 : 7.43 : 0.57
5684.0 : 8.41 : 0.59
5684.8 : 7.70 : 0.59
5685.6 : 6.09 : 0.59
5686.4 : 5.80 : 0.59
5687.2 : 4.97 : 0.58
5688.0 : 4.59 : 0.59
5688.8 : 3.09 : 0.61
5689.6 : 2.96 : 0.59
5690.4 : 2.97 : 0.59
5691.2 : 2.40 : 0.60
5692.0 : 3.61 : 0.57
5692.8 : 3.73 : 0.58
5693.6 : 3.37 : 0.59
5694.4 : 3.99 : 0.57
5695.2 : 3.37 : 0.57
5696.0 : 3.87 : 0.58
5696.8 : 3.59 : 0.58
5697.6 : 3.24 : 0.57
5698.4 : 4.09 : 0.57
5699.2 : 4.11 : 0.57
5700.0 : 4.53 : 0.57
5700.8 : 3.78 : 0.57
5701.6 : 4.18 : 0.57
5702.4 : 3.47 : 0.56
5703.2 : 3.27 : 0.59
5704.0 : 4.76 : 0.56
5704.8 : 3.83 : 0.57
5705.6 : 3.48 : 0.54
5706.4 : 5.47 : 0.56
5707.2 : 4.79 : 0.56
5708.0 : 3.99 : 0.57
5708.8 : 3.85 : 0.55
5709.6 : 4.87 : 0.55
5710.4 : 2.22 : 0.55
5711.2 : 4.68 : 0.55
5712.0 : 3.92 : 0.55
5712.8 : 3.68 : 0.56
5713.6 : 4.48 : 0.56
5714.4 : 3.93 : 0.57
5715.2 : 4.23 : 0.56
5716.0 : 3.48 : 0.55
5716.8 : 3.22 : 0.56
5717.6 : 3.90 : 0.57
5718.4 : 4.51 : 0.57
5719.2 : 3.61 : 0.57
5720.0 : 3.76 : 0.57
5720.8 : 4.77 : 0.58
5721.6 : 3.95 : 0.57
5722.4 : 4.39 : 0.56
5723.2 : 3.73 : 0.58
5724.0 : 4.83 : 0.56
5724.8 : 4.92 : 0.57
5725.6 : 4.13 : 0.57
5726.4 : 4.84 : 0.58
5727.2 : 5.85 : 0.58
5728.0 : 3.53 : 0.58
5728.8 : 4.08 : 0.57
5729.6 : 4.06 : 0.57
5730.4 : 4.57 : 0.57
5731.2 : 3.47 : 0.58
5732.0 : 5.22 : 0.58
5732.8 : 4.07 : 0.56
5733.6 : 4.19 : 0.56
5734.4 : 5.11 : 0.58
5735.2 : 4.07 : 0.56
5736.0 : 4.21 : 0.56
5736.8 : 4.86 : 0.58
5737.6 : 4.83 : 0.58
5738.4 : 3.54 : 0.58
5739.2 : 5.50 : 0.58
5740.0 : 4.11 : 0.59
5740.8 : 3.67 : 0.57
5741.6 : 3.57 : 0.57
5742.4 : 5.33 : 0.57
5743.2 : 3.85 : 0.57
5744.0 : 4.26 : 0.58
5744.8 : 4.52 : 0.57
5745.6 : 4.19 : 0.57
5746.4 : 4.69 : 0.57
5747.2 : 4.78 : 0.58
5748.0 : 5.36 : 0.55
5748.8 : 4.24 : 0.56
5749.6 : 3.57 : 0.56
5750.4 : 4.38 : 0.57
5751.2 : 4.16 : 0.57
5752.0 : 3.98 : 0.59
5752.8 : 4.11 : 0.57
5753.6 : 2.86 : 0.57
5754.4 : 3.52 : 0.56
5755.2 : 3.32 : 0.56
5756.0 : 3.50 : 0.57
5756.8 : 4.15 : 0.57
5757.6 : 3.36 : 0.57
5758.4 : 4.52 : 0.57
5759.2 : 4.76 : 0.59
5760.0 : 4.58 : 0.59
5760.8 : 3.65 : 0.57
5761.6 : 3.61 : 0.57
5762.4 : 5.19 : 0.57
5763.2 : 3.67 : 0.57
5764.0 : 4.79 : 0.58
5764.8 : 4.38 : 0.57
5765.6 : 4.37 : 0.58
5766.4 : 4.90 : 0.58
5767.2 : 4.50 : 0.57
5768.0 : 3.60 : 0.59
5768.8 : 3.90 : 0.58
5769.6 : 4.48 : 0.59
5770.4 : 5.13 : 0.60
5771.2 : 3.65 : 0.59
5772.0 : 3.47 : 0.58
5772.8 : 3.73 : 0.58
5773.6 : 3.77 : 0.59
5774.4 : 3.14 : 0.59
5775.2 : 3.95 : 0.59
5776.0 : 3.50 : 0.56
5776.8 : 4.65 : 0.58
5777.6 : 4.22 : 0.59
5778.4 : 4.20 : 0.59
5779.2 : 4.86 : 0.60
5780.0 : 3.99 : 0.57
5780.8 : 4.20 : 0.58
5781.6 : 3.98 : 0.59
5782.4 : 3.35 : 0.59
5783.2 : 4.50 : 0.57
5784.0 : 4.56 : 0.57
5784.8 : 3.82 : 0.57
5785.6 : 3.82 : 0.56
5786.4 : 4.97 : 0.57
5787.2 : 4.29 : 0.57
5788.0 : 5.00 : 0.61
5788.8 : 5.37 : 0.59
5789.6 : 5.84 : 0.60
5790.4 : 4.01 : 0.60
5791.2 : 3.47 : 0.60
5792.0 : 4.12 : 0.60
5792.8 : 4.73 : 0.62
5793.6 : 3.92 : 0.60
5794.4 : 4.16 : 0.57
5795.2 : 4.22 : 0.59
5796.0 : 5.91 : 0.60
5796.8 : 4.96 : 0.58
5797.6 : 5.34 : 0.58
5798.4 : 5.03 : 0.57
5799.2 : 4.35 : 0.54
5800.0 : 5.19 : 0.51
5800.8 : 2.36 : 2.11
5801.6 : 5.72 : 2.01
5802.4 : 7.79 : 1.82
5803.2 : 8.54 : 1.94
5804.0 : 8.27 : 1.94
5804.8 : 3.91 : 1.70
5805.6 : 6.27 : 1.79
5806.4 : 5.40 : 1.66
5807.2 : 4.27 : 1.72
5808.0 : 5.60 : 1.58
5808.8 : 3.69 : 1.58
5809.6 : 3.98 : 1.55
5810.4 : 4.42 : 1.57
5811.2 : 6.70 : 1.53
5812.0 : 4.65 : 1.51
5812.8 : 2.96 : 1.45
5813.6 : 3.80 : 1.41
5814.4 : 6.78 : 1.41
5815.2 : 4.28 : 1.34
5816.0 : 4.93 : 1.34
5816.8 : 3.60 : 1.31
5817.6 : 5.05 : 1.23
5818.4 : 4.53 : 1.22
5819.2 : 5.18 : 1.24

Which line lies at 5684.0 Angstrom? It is H-beta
